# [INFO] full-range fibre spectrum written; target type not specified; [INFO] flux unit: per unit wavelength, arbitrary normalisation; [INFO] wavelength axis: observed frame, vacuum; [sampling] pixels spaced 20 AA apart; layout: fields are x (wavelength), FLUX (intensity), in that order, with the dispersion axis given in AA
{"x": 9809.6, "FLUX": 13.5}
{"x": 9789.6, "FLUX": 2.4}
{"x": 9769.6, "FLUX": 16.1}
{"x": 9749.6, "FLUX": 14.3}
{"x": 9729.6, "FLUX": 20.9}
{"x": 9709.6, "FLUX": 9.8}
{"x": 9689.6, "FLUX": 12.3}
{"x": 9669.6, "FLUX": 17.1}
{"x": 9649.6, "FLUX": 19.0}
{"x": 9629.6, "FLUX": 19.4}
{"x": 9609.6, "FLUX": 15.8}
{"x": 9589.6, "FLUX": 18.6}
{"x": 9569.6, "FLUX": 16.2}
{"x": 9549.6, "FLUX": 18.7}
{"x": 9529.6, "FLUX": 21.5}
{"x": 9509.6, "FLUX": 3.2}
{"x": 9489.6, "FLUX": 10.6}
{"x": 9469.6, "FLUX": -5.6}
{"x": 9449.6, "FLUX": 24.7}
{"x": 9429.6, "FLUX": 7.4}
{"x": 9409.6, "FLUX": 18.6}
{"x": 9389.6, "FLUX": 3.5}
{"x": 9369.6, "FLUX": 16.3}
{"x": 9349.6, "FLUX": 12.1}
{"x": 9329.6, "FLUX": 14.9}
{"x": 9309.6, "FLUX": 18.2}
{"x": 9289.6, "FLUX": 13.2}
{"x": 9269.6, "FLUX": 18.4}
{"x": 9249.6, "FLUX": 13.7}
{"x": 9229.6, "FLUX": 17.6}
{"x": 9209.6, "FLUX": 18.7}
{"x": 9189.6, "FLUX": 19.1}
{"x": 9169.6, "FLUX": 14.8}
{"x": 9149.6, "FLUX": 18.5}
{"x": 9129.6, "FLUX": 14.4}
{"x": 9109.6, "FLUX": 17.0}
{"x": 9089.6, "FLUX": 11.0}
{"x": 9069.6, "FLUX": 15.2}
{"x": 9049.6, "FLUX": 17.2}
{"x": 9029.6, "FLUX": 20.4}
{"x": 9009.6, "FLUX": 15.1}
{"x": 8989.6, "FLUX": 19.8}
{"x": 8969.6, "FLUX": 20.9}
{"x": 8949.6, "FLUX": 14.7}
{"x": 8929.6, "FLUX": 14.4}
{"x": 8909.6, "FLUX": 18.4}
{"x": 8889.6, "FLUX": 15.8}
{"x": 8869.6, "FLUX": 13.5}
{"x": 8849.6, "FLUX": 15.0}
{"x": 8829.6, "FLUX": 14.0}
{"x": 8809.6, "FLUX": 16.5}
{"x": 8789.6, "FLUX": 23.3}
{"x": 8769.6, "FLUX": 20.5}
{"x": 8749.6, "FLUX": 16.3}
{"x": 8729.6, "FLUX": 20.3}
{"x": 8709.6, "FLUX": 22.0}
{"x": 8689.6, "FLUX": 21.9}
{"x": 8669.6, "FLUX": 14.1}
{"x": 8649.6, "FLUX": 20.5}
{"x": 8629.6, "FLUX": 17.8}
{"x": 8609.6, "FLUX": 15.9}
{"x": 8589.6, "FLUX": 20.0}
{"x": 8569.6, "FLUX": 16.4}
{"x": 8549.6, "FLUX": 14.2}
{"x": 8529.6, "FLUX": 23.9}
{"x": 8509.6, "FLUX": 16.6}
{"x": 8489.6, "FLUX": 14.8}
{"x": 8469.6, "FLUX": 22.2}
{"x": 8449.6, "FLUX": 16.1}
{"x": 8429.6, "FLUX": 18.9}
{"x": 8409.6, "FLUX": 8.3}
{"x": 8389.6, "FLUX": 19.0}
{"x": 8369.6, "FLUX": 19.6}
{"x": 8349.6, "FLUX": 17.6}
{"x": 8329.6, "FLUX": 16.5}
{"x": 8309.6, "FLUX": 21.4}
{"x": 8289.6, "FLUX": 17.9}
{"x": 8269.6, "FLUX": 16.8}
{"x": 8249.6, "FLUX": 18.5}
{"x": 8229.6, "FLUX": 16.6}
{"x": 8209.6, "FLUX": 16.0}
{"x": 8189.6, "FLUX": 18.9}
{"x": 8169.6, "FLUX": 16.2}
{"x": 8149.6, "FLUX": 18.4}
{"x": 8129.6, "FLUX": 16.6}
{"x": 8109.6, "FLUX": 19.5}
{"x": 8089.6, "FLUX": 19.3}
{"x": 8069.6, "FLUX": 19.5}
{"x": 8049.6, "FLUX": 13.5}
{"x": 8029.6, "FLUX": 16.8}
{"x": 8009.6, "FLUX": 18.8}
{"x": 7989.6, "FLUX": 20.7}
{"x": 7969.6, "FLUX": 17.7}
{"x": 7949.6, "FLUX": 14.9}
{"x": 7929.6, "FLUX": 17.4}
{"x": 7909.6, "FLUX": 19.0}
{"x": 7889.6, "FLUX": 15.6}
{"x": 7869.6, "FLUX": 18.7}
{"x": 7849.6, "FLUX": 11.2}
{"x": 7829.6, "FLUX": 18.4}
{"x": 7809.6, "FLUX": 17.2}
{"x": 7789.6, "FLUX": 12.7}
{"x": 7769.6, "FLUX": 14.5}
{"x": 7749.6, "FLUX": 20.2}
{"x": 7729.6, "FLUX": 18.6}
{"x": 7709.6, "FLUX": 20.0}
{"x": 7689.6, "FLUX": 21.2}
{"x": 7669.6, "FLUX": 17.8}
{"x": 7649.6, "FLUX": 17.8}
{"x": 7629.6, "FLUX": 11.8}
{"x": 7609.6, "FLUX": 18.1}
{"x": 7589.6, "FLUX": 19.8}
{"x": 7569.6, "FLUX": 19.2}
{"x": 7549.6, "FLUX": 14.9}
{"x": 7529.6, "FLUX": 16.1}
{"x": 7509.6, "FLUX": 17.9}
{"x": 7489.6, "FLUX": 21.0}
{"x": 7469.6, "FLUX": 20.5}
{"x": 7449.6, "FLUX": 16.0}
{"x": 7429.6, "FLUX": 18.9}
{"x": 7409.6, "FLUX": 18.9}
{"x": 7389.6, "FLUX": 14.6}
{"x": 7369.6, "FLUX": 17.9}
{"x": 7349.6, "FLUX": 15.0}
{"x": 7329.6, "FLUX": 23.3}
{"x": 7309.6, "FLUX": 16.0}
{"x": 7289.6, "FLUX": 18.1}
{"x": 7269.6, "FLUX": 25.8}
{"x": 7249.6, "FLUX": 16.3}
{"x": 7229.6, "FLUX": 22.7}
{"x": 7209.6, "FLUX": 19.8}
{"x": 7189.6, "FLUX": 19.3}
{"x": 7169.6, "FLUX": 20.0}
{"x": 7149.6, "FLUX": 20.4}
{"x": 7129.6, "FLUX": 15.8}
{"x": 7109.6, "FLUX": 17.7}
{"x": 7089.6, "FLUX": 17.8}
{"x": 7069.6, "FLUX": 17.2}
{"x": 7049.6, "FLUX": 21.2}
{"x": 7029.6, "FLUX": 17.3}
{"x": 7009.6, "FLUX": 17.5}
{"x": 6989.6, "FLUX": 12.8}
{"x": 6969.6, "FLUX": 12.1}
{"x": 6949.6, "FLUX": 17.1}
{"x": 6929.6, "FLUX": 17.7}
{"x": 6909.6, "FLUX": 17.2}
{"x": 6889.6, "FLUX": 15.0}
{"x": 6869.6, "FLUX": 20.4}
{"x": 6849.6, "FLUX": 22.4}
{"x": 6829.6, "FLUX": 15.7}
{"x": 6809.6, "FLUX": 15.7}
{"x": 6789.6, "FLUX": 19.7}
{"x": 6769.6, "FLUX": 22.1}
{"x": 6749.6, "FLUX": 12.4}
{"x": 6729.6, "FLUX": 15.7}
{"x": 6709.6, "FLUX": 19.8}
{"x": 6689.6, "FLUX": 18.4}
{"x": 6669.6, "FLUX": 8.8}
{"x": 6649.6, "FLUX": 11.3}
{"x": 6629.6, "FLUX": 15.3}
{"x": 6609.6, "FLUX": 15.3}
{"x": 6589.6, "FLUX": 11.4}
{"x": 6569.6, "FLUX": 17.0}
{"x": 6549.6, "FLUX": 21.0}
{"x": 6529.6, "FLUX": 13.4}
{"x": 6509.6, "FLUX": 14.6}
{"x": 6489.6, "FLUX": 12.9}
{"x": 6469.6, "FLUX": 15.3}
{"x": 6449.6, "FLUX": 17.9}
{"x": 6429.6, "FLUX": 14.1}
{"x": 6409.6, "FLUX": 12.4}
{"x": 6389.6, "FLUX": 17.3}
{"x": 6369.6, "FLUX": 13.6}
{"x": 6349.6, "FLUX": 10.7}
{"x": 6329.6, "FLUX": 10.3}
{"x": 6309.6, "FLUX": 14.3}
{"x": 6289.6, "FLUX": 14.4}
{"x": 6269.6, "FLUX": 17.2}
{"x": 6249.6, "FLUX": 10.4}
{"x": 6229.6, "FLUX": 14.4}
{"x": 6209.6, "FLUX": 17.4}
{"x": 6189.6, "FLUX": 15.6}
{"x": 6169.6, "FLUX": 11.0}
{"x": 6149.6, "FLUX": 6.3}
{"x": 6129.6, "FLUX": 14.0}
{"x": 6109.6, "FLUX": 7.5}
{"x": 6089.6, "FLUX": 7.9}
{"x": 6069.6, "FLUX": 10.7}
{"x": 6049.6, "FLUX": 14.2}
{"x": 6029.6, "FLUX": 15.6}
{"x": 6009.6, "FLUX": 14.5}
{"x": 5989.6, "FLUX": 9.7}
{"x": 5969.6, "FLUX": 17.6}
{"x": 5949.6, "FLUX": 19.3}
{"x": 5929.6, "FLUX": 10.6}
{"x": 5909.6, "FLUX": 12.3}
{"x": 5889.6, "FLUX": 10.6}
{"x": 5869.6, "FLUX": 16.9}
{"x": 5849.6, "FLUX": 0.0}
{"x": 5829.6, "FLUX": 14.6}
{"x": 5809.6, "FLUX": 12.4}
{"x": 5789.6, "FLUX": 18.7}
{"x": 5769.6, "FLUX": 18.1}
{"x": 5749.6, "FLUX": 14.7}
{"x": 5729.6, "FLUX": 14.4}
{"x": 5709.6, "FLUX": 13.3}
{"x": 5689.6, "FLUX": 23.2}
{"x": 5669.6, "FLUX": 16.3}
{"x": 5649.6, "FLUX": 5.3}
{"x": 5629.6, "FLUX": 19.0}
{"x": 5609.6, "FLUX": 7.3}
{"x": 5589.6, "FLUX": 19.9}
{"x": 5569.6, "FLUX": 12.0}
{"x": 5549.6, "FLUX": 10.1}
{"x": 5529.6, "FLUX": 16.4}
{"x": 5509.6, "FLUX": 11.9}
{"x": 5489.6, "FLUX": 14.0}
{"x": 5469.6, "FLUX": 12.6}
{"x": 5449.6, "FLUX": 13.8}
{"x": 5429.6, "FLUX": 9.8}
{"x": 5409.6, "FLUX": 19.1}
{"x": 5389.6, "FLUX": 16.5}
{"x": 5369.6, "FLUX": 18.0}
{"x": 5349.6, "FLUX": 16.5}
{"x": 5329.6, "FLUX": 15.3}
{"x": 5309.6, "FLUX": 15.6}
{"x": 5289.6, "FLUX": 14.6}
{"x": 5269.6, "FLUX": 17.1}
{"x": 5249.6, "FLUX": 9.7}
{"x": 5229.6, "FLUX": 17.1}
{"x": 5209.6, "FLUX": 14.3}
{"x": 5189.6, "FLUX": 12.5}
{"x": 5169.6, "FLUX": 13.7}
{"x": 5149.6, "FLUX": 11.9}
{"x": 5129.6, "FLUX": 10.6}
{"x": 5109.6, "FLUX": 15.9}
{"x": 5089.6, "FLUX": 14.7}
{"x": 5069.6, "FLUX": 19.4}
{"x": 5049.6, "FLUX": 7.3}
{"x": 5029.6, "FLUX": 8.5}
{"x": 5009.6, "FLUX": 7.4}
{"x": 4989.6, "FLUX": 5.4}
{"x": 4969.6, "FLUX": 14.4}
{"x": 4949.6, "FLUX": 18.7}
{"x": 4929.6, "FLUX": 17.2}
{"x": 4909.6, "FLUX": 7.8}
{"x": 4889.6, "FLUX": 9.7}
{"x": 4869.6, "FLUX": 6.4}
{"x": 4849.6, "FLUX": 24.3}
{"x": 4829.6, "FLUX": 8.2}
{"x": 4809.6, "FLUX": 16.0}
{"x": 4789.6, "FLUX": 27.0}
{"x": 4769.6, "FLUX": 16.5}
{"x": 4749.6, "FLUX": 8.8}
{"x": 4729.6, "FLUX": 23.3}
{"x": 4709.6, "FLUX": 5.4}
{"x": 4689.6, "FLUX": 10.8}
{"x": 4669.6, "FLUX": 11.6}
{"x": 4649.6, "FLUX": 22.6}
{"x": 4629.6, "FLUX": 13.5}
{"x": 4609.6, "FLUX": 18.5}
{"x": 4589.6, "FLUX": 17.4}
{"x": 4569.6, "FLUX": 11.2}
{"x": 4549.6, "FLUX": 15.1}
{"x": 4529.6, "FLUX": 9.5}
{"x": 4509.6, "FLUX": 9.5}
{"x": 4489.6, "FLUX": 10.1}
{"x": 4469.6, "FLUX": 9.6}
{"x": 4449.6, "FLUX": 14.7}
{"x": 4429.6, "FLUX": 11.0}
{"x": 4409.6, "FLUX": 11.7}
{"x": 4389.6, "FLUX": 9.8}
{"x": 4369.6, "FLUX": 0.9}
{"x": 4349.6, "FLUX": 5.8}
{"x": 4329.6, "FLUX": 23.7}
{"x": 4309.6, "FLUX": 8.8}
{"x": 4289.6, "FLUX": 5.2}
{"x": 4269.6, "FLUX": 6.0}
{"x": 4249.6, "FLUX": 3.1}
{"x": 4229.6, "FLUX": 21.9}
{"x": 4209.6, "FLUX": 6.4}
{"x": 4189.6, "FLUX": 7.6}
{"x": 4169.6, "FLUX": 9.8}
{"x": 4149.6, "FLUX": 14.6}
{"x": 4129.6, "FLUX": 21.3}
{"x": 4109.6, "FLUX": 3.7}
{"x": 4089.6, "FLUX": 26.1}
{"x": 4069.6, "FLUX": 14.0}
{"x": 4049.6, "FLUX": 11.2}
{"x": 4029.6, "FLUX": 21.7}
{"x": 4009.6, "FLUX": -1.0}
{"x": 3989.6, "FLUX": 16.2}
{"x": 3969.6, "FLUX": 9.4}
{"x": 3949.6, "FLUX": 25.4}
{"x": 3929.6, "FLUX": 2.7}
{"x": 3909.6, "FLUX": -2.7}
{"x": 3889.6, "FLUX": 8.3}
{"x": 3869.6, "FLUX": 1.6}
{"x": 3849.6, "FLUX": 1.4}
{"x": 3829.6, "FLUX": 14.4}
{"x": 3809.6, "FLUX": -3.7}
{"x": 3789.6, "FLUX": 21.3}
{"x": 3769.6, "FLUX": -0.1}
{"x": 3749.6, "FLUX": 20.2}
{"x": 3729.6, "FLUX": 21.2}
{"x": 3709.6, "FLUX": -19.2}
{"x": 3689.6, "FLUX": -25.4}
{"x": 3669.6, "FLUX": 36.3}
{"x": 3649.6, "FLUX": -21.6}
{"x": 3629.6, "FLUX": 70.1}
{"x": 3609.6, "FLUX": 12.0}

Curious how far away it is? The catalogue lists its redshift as 0.755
